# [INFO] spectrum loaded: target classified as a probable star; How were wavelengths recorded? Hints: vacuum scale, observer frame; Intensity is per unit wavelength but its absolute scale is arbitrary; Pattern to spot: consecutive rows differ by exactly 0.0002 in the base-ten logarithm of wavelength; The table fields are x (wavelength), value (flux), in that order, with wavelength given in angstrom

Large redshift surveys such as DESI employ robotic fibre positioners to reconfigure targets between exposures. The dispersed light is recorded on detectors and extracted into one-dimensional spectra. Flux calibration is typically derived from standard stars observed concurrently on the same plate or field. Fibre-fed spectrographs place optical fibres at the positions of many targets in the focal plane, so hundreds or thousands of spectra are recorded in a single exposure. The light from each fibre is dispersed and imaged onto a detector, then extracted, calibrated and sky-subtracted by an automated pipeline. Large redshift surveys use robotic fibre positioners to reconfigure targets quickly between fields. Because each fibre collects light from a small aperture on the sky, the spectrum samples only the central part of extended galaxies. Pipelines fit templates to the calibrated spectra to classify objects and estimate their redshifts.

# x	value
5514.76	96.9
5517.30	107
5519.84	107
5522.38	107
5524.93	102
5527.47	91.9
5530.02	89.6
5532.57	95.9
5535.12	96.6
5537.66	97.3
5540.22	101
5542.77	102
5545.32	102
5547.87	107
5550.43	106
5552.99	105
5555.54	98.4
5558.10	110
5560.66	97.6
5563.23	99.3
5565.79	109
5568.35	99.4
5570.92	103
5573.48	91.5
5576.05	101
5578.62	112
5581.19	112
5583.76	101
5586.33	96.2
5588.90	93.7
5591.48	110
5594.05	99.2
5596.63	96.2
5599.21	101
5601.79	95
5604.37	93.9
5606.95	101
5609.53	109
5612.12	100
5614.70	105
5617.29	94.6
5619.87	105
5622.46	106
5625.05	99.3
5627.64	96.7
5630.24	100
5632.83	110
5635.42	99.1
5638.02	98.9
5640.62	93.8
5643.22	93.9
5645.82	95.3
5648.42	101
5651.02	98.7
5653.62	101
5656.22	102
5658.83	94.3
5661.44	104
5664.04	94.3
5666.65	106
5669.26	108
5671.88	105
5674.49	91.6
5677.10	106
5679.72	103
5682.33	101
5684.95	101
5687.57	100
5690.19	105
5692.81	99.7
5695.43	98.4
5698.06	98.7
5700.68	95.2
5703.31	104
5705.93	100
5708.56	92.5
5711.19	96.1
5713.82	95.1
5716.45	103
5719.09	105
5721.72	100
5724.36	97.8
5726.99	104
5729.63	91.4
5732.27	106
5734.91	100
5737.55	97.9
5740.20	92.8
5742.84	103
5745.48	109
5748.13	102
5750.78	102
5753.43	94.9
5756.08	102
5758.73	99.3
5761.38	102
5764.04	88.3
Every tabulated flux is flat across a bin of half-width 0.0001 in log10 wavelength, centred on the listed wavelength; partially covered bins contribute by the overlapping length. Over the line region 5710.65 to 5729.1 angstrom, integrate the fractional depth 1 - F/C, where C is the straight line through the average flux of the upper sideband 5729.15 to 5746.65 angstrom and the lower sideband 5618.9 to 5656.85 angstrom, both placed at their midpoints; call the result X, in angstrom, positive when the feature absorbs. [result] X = 0.1 angstrom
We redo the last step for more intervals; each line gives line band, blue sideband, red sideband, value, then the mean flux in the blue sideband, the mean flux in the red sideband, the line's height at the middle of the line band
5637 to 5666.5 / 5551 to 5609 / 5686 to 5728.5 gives 0.6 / 101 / 99.6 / 100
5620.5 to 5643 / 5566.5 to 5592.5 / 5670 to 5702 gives 0.2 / 102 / 100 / 101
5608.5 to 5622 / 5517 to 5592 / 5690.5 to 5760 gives -0.3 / 102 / 99.7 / 101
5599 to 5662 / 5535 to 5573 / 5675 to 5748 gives 0.8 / 102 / 100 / 101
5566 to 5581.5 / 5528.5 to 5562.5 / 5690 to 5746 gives -0.4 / 101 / 99.5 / 100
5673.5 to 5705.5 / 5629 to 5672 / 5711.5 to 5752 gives 0.0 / 100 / 100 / 100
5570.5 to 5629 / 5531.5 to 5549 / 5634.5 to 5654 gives -1.3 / 100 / 97.5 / 98.7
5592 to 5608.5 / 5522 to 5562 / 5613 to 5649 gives 0.3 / 100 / 99.9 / 100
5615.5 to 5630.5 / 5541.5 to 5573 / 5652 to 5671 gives 0.2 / 103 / 101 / 102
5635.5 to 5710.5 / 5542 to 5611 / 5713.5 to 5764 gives 0.9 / 102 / 100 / 101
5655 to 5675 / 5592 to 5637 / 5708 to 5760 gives -0.1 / 101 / 99.8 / 100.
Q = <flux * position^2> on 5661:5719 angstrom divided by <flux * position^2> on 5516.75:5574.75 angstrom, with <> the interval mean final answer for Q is 1.05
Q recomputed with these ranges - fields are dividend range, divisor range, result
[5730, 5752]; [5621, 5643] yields 1.05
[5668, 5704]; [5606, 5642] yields 1.02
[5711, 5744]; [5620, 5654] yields 1.03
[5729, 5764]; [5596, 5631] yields 1.04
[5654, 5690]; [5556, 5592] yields 1.03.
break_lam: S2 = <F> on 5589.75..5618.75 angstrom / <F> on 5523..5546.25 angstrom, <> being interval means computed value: 1.03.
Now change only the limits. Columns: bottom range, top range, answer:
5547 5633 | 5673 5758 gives 0.98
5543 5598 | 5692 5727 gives 0.97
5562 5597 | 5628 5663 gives 0.97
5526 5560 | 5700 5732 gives 0.99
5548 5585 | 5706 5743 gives 0.96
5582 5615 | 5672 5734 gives 1.00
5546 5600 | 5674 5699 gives 0.98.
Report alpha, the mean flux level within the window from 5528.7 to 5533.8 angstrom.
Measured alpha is 92.6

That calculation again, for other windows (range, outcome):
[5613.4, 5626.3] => 102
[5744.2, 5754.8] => 102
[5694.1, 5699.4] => 98.5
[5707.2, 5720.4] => 98.3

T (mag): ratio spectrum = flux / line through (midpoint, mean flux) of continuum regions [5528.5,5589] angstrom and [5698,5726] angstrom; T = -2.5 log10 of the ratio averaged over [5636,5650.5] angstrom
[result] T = 0.04 mag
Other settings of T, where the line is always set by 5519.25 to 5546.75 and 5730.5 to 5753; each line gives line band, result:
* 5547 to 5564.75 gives -0.04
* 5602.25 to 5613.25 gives -0.01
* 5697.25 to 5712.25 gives 0.03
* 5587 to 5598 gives 0.00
